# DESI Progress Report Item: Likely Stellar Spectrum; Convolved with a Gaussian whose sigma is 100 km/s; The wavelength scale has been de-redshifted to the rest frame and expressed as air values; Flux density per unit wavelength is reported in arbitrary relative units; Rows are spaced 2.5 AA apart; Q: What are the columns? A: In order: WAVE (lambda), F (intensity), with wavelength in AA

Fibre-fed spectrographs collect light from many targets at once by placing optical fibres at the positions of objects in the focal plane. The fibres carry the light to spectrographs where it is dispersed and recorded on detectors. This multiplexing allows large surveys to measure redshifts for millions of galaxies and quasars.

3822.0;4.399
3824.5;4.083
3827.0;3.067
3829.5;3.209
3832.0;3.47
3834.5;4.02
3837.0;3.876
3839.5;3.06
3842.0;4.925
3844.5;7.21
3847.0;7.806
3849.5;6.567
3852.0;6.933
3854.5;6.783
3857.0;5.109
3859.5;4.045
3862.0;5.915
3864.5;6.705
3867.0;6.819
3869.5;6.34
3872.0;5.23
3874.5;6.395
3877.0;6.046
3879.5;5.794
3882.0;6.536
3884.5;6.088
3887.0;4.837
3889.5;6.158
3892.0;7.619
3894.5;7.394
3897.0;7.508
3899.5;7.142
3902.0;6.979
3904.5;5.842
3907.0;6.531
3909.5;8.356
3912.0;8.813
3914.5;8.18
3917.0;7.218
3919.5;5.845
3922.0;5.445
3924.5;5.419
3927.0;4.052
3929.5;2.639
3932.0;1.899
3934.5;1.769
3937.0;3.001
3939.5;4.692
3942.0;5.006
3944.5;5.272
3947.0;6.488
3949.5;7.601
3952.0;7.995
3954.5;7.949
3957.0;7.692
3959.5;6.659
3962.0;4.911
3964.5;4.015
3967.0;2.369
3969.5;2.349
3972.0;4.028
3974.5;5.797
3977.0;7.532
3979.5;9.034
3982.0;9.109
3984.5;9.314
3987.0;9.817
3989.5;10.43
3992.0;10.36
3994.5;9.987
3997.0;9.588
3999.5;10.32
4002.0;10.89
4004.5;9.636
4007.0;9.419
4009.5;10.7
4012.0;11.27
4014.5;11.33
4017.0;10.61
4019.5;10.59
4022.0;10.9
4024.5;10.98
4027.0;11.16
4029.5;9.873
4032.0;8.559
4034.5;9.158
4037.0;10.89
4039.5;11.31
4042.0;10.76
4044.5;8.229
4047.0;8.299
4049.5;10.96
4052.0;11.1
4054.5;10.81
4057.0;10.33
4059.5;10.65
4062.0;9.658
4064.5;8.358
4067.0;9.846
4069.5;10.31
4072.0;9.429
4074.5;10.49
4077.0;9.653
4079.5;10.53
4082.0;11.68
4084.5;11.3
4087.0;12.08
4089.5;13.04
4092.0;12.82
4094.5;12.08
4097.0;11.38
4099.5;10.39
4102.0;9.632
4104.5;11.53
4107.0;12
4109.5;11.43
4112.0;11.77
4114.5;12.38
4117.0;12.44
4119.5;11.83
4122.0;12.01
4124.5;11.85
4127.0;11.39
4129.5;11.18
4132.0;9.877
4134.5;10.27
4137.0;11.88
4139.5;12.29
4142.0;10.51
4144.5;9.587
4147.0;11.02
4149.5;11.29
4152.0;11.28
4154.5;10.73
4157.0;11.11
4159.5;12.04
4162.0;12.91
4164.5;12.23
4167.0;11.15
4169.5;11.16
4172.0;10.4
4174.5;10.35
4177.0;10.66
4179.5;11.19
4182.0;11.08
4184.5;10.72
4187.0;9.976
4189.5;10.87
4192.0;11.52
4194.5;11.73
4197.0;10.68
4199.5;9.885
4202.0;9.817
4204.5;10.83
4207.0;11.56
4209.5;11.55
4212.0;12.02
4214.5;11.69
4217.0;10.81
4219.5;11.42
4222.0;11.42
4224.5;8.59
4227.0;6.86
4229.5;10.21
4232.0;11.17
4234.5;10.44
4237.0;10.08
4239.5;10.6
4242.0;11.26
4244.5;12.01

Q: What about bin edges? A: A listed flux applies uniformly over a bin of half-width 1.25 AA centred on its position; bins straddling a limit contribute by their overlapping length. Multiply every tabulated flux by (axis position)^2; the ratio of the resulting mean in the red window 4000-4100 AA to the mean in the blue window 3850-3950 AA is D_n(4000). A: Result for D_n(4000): 1.93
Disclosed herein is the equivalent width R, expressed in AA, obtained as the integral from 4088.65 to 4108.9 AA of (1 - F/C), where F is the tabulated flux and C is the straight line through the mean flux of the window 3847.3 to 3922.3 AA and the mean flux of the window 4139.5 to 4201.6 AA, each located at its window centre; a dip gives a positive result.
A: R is -3.5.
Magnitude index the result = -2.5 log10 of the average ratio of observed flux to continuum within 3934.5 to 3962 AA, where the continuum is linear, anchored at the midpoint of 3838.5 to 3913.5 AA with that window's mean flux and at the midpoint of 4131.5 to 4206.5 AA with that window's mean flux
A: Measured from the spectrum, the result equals 0.26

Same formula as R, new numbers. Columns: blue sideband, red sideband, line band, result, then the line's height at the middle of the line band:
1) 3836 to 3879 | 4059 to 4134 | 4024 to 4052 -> -0.64 AA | 9.82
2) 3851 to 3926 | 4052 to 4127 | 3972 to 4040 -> -4.70 AA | 9.17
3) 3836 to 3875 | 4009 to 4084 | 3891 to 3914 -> -1.41 AA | 6.95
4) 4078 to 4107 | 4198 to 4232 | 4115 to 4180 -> -1.17 AA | 11.1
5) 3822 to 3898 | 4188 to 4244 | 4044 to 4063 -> -3.84 AA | 8.38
